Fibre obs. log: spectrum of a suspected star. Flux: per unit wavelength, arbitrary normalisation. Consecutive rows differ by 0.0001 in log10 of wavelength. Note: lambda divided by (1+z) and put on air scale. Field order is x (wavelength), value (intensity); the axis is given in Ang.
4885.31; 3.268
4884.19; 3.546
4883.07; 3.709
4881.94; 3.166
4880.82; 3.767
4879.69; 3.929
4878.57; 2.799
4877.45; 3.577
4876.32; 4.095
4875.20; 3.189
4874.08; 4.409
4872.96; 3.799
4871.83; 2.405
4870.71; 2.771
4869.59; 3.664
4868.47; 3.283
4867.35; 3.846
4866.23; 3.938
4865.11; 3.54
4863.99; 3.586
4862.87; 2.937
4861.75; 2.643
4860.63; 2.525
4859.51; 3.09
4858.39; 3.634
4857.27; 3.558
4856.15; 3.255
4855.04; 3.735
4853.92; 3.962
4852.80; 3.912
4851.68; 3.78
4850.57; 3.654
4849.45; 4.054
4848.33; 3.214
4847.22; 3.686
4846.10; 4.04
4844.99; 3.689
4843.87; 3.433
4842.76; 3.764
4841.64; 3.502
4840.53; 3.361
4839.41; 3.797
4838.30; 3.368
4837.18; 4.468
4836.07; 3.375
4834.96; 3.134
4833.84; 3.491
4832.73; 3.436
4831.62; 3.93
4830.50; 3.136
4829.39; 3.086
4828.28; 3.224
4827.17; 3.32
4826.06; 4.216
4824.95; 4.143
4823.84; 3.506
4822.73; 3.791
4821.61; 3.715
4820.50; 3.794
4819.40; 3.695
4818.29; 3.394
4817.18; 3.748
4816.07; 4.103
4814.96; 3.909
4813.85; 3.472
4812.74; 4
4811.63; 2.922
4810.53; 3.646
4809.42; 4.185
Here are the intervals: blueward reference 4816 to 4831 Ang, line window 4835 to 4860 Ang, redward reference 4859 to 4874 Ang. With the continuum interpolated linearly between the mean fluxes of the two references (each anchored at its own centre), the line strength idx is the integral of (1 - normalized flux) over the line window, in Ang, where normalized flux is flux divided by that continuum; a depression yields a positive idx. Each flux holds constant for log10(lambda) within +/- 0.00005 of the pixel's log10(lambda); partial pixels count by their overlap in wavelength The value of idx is -1.58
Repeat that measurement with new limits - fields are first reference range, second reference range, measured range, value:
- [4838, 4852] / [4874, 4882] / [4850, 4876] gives 1.3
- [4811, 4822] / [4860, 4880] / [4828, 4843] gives 0.3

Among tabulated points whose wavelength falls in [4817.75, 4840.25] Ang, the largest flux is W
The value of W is 4.468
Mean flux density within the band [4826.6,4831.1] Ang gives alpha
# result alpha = 3.2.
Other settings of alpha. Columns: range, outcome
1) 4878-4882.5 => 3.42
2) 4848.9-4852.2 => 3.83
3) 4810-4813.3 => 3.53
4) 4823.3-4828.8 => 3.69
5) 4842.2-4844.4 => 3.61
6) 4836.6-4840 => 3.87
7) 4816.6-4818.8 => 3.58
